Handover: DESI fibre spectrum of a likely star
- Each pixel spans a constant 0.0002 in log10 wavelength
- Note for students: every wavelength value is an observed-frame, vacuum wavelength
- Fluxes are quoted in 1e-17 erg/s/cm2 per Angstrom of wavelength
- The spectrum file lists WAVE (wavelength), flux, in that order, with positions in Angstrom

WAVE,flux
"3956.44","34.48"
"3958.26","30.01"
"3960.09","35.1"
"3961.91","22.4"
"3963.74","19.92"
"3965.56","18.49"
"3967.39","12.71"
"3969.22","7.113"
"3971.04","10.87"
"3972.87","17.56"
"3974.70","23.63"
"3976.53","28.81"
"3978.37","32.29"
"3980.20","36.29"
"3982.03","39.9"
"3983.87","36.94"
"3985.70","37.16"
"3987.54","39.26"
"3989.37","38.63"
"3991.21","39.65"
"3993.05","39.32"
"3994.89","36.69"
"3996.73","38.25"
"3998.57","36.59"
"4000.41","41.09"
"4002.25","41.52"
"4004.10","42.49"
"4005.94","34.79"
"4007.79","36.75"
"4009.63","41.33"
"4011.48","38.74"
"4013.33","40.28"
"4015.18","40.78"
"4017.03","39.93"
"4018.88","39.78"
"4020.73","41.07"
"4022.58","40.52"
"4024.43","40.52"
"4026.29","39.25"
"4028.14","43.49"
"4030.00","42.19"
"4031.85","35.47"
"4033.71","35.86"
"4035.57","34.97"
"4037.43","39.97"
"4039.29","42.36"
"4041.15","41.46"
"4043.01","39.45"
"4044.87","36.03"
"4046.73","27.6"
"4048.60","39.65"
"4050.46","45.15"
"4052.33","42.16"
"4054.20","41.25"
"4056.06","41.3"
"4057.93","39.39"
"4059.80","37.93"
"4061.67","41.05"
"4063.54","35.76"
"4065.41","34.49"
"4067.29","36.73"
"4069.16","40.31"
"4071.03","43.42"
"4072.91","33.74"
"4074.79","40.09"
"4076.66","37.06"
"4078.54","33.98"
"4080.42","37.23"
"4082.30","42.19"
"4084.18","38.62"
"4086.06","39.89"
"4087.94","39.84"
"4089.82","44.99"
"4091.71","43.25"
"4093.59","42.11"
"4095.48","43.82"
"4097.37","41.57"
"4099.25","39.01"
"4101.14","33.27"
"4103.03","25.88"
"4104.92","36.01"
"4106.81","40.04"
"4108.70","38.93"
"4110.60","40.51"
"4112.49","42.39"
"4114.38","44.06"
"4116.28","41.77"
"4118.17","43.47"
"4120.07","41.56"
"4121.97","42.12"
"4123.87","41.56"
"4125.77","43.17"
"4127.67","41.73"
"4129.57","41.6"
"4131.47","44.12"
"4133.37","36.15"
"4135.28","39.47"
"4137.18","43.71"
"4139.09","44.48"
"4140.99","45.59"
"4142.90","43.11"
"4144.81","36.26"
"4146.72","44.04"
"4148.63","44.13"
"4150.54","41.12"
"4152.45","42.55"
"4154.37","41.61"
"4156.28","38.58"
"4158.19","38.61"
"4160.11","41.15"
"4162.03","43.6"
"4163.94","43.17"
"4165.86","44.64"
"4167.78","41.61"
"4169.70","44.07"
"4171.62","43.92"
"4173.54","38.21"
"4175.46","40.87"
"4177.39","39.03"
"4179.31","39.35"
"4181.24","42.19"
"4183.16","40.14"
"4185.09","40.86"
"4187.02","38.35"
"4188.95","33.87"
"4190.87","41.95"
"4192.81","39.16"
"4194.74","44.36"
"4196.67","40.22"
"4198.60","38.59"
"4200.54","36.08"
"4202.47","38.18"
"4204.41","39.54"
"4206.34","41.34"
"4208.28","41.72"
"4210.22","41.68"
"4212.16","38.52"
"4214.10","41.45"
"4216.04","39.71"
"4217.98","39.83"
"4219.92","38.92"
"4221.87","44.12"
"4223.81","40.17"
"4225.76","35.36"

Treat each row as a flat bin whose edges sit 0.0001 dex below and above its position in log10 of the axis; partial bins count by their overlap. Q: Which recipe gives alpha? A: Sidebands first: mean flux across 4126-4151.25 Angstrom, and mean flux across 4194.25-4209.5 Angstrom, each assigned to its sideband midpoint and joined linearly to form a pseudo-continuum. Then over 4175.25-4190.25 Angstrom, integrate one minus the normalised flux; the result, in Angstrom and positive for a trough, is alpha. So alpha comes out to 0.5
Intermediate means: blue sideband 42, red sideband 39.9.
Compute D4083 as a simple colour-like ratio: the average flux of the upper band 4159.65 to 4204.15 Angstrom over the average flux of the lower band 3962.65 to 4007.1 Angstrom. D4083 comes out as 1.30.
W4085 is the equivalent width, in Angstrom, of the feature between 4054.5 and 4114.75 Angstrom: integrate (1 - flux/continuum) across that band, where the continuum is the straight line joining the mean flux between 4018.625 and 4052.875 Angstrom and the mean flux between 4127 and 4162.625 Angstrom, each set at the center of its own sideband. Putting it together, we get 1.99 Angstrom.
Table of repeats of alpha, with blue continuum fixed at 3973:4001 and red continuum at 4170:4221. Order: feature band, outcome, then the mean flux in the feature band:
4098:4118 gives -0.1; 38.5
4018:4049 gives -1.8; 38.8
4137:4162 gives -1.8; 41.9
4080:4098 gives -1.7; 41.5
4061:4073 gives -0.3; 38.2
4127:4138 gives -0.7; 41.1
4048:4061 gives -1.4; 41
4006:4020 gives -1.2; 39.4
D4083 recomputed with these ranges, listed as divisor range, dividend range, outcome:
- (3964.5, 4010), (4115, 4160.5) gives 1.30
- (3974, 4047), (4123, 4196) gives 1.08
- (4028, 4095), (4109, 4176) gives 1.07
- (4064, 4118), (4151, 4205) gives 1.03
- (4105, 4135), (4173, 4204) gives 0.95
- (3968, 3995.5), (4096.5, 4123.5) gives 1.28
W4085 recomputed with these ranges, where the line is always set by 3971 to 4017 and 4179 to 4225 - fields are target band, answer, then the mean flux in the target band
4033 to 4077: -1.6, 38.7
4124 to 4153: -2.4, 42.1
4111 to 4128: -1.7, 42.4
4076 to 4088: -0.2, 38.3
